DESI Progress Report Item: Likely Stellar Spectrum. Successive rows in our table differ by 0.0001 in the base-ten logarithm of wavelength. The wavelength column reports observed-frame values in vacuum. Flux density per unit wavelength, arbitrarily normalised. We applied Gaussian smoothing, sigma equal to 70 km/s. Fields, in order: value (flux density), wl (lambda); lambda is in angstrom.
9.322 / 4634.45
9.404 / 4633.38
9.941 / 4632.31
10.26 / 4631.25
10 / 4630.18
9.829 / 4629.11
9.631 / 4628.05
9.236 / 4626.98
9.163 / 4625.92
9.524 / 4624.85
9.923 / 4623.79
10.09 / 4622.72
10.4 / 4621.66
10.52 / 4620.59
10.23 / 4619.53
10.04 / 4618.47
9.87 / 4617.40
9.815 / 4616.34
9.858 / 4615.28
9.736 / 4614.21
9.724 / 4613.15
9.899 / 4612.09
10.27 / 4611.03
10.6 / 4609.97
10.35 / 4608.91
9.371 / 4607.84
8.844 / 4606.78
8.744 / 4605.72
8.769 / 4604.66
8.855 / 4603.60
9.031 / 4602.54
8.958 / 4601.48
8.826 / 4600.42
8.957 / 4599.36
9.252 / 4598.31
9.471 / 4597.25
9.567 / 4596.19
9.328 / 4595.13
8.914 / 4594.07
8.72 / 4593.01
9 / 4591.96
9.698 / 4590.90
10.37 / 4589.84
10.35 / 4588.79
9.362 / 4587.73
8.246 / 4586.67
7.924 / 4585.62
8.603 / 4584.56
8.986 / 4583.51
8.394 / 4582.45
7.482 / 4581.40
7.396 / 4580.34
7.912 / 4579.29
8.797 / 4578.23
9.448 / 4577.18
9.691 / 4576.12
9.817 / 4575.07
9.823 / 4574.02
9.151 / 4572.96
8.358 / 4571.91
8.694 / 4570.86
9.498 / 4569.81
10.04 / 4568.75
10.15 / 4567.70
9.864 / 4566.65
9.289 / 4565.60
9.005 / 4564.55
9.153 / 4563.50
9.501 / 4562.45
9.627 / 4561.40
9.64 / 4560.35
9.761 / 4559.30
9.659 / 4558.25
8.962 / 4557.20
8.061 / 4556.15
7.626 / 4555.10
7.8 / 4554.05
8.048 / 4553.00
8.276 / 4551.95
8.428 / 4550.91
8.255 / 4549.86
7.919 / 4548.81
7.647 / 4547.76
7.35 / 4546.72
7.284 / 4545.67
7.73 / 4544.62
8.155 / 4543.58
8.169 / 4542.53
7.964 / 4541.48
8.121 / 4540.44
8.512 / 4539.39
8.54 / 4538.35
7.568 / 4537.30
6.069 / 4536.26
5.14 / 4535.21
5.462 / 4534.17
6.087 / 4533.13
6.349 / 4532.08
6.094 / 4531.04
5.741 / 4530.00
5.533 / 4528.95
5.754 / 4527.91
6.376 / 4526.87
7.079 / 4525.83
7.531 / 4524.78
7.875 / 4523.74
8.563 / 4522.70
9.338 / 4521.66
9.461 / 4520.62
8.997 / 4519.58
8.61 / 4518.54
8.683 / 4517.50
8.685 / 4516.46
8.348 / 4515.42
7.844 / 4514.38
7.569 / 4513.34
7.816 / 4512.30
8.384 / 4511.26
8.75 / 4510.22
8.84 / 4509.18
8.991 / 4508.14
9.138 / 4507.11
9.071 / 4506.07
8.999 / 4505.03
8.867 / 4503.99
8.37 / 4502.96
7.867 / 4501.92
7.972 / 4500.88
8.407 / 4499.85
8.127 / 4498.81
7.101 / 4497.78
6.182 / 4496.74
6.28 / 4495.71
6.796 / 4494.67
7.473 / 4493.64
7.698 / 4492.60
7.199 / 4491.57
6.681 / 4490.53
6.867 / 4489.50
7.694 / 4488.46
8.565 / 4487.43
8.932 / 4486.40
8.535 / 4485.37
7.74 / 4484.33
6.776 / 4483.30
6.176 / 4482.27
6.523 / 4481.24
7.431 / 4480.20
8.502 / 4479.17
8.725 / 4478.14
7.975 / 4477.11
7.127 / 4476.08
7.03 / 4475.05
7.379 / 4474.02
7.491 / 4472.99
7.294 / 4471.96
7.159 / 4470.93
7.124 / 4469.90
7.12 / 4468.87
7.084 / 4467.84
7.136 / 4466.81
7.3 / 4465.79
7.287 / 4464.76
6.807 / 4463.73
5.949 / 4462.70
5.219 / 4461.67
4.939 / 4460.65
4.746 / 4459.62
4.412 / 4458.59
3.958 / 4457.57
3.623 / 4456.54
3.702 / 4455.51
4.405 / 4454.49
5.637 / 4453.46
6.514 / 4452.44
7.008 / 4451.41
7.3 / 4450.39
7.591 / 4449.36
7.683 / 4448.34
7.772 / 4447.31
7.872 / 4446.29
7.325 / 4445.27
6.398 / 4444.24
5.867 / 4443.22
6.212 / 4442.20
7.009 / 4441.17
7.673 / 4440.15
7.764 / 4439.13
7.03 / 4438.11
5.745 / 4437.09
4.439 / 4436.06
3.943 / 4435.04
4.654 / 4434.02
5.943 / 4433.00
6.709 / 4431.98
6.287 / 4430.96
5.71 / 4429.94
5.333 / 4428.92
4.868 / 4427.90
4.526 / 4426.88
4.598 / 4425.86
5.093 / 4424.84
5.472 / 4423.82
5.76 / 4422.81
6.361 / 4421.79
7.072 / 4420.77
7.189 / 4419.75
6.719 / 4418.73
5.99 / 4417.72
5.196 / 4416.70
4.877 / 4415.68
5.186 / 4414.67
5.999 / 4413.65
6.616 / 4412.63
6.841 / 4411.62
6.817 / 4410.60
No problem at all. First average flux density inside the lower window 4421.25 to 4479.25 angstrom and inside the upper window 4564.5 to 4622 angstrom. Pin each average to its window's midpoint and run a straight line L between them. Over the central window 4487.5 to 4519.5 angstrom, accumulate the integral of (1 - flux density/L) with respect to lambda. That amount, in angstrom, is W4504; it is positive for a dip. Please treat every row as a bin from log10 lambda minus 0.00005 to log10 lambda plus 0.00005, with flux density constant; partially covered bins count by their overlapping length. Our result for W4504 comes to -2.57 angstrom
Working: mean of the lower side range 6.26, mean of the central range 8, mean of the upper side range 9.31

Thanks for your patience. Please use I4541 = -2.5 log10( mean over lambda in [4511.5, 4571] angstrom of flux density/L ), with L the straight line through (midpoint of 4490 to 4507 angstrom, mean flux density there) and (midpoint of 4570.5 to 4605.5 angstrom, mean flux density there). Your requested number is 0.04 mag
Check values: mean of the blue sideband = 7.73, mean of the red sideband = 8.97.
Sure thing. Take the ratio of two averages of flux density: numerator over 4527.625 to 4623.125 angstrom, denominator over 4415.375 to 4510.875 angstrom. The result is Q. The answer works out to 1.3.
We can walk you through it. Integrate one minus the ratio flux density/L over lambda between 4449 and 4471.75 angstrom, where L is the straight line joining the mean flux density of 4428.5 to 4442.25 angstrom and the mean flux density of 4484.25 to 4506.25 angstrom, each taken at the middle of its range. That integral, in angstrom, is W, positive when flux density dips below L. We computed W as 2.5 angstrom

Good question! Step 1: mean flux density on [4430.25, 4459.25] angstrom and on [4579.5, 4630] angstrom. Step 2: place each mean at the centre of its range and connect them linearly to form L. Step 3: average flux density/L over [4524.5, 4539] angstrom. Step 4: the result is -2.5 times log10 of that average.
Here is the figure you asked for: 0.23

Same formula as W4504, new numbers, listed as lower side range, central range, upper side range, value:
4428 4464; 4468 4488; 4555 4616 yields -2.5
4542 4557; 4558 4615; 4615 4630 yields -2.2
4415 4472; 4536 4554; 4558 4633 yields 0.8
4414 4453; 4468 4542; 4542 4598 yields -0.7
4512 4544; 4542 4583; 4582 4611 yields -1.8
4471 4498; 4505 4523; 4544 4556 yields -2.5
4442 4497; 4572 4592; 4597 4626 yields 0.2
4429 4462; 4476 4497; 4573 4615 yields -1.8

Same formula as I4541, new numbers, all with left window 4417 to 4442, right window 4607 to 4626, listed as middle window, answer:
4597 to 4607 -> 0.08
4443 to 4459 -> 0.05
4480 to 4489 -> -0.07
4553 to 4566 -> -0.03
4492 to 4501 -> 0.01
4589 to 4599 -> 0.01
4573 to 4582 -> 0.04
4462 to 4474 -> -0.05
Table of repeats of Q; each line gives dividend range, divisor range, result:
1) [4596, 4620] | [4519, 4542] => 1.32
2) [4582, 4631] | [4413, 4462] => 1.61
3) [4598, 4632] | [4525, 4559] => 1.31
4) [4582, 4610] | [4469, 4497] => 1.24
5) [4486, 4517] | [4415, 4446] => 1.34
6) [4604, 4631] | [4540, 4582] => 1.12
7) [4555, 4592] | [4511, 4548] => 1.21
